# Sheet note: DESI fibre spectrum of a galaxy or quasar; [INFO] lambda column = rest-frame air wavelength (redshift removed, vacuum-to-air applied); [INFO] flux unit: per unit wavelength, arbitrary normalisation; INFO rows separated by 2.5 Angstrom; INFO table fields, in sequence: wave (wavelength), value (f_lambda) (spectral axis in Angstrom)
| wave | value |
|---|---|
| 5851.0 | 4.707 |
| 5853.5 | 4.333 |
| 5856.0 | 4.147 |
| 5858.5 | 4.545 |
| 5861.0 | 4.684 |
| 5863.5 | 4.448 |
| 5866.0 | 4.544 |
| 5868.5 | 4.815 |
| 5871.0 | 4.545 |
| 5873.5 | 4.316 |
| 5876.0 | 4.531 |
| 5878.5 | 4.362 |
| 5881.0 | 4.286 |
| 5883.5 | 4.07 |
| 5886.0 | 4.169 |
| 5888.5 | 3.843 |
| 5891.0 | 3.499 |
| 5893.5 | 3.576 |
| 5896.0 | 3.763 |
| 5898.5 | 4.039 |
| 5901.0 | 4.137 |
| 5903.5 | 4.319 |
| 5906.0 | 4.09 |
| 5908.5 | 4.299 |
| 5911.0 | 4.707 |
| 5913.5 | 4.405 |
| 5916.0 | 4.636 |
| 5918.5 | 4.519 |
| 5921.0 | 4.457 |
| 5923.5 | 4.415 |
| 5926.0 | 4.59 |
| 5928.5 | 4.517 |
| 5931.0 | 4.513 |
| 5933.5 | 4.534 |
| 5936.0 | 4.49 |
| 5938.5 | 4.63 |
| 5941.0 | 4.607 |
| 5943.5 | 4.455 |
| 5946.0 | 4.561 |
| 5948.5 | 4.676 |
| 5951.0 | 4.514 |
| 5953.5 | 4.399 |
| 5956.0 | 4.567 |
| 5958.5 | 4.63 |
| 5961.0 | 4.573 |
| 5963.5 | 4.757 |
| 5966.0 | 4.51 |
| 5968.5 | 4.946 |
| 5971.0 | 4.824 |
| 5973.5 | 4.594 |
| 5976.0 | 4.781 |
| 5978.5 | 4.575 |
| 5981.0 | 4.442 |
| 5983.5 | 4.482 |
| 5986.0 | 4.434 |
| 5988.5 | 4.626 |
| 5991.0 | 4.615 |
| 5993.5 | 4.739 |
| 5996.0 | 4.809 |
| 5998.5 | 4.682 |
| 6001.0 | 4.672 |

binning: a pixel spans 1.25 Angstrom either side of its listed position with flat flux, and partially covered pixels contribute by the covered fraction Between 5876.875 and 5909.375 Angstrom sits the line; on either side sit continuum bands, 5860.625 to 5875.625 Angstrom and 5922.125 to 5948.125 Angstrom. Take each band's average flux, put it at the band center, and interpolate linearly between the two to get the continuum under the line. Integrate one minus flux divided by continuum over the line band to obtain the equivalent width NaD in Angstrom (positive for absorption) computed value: 3.6 Angstrom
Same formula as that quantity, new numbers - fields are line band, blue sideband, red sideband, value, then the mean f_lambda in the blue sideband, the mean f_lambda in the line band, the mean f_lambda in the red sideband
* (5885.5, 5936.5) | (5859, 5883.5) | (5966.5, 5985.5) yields 3.21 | 4.48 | 4.26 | 4.65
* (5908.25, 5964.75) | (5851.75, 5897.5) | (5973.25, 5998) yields -1.18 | 4.25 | 4.55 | 4.61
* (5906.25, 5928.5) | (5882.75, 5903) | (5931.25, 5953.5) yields -1.41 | 3.9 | 4.49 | 4.55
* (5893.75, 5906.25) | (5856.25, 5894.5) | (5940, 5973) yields 1.02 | 4.28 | 4.03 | 4.62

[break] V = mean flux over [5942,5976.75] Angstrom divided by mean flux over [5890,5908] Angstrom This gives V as 1.17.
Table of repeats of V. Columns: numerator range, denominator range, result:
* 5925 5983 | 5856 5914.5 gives 1.08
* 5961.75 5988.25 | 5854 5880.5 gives 1.03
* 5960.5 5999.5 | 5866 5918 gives 1.10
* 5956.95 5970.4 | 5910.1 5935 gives 1.04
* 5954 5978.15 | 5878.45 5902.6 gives 1.18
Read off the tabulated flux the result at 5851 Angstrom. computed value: 4.707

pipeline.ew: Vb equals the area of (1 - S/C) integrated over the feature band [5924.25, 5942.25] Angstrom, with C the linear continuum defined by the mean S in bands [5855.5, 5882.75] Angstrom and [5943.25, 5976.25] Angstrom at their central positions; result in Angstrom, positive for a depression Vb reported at 0.1 Angstrom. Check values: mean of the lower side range 4.48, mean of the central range 4.55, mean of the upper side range 4.63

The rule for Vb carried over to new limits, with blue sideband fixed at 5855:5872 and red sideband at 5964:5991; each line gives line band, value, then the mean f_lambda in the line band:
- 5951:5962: 0.2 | 4.54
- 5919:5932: 0.2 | 4.5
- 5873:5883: 0.4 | 4.36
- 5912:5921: 0.1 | 4.52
